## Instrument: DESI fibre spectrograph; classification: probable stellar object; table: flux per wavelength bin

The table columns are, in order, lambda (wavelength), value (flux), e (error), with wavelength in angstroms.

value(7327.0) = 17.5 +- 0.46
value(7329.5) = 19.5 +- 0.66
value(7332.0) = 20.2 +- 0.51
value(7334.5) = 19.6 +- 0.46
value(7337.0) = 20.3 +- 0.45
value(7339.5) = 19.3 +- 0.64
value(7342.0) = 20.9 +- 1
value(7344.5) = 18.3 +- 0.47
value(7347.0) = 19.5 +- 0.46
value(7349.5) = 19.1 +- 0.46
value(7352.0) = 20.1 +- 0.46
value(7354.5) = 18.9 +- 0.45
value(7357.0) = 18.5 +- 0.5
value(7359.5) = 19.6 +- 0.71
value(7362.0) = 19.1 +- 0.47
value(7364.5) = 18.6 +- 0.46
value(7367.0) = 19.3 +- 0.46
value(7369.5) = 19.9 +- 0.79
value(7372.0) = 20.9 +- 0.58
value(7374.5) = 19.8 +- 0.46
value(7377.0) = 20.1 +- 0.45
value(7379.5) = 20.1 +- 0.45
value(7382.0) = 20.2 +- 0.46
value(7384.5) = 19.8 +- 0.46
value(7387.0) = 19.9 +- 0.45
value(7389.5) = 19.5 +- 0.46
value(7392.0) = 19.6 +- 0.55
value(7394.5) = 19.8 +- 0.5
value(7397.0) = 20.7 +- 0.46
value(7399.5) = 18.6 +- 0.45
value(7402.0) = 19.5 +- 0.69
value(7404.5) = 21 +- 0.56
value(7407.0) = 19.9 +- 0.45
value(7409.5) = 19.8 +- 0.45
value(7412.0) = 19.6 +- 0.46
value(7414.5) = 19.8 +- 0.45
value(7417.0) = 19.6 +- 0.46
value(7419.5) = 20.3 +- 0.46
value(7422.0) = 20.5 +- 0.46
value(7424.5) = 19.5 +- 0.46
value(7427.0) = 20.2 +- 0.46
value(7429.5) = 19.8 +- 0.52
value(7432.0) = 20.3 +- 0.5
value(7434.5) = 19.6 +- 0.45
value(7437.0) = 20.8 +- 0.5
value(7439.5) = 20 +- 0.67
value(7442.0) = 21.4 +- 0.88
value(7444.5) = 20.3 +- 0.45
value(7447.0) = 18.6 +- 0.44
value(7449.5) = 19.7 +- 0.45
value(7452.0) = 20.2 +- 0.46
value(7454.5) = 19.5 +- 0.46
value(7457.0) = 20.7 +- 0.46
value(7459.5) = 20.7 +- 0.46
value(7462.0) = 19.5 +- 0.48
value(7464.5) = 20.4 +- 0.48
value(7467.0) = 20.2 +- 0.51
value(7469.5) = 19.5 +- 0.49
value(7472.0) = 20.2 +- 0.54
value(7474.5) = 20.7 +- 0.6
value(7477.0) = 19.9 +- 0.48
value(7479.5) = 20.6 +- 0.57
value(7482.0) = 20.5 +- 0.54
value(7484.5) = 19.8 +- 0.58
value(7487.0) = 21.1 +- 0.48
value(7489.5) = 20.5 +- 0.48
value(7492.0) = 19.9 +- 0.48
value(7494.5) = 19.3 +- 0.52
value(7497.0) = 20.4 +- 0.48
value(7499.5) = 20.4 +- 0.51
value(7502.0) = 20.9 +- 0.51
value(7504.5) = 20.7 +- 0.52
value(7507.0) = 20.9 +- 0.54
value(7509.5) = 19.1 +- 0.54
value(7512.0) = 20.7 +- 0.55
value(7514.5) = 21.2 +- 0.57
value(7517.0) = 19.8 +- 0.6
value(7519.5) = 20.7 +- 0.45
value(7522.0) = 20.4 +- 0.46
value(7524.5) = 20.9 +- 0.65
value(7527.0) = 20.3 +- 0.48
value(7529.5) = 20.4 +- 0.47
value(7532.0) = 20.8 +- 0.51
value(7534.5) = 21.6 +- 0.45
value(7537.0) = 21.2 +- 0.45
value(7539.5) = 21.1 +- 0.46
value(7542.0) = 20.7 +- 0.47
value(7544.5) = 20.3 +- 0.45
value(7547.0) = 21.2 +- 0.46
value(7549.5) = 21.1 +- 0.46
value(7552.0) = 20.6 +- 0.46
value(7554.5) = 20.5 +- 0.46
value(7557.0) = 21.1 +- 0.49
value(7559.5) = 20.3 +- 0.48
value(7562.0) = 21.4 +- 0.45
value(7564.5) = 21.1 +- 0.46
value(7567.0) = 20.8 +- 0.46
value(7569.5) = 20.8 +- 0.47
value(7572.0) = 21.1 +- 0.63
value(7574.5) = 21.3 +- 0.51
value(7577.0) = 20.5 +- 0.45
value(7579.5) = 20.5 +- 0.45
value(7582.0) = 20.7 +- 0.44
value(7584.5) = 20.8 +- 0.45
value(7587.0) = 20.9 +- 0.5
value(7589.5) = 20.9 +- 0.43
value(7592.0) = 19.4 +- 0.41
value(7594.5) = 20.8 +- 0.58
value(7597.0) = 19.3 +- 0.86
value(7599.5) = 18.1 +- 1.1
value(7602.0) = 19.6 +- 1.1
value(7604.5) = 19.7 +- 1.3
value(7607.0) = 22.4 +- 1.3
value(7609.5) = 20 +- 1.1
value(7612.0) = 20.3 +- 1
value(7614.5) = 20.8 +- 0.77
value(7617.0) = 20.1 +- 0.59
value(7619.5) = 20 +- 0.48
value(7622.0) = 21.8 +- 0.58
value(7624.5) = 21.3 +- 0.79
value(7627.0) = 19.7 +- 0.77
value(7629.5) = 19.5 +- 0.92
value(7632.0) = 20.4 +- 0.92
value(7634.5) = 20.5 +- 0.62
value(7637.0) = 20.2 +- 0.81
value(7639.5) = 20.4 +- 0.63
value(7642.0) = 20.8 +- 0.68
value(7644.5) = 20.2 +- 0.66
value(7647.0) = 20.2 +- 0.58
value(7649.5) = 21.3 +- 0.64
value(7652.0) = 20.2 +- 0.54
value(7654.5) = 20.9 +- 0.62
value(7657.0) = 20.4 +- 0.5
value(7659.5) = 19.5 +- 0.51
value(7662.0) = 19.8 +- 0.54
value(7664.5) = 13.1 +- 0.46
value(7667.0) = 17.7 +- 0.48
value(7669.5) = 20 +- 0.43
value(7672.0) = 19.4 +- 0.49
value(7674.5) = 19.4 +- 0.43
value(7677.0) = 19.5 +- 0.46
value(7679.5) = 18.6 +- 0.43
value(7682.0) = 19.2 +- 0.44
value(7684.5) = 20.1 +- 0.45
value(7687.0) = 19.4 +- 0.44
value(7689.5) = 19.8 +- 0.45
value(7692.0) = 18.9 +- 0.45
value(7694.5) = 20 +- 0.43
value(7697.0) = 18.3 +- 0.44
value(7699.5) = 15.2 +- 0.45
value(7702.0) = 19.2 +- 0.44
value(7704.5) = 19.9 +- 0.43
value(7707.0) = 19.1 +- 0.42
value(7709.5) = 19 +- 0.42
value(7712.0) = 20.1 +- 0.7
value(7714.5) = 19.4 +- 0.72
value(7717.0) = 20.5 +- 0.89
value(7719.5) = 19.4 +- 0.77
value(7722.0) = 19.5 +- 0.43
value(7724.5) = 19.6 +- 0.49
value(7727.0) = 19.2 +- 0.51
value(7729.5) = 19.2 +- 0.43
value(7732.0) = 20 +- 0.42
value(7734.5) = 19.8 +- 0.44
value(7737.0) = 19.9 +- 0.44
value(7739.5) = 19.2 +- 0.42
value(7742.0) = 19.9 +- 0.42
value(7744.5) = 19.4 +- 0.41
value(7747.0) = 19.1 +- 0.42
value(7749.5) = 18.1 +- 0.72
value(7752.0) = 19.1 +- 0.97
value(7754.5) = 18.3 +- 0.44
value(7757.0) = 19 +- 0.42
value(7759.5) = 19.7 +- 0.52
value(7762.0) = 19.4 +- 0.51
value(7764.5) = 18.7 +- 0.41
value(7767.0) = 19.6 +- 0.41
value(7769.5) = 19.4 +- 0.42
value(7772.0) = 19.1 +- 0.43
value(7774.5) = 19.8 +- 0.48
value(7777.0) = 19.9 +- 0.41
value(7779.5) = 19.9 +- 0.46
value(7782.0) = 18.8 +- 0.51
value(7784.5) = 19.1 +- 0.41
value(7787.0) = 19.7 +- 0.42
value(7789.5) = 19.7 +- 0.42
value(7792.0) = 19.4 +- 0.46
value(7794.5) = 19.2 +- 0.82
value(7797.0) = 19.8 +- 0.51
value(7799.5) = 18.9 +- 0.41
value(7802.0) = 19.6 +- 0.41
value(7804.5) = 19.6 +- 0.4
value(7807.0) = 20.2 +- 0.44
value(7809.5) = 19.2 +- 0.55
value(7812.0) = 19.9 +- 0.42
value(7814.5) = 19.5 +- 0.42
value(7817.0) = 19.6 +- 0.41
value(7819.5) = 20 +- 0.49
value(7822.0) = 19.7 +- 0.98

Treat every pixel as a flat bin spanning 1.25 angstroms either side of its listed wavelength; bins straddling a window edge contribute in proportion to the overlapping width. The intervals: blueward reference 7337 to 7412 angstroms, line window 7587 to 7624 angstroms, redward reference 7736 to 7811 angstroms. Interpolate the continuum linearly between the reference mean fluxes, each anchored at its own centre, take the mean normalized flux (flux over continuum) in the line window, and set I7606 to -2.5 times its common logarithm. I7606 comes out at -0.04 mag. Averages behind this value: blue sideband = 19.7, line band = 20.3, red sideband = 19.4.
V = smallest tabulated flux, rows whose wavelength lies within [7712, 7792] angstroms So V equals 18.1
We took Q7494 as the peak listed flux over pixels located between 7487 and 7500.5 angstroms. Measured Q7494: 21.1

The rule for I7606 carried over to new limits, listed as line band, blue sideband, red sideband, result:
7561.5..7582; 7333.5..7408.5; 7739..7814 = -0.074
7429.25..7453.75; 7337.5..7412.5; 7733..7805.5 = -0.025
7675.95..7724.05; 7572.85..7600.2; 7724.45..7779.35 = 0.024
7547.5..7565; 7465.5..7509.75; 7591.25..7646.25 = -0.032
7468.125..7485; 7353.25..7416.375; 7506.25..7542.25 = 0.007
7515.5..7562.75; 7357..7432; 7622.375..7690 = -0.053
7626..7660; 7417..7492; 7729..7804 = -0.035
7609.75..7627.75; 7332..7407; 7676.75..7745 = -0.062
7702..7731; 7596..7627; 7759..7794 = 0.012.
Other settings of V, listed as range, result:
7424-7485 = 18.6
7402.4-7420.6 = 19.6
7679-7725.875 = 15.2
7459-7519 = 19.1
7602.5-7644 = 19.5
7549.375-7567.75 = 20.3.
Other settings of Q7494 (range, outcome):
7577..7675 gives 22.4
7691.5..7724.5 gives 20.5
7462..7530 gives 21.2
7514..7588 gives 21.6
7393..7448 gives 21.4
